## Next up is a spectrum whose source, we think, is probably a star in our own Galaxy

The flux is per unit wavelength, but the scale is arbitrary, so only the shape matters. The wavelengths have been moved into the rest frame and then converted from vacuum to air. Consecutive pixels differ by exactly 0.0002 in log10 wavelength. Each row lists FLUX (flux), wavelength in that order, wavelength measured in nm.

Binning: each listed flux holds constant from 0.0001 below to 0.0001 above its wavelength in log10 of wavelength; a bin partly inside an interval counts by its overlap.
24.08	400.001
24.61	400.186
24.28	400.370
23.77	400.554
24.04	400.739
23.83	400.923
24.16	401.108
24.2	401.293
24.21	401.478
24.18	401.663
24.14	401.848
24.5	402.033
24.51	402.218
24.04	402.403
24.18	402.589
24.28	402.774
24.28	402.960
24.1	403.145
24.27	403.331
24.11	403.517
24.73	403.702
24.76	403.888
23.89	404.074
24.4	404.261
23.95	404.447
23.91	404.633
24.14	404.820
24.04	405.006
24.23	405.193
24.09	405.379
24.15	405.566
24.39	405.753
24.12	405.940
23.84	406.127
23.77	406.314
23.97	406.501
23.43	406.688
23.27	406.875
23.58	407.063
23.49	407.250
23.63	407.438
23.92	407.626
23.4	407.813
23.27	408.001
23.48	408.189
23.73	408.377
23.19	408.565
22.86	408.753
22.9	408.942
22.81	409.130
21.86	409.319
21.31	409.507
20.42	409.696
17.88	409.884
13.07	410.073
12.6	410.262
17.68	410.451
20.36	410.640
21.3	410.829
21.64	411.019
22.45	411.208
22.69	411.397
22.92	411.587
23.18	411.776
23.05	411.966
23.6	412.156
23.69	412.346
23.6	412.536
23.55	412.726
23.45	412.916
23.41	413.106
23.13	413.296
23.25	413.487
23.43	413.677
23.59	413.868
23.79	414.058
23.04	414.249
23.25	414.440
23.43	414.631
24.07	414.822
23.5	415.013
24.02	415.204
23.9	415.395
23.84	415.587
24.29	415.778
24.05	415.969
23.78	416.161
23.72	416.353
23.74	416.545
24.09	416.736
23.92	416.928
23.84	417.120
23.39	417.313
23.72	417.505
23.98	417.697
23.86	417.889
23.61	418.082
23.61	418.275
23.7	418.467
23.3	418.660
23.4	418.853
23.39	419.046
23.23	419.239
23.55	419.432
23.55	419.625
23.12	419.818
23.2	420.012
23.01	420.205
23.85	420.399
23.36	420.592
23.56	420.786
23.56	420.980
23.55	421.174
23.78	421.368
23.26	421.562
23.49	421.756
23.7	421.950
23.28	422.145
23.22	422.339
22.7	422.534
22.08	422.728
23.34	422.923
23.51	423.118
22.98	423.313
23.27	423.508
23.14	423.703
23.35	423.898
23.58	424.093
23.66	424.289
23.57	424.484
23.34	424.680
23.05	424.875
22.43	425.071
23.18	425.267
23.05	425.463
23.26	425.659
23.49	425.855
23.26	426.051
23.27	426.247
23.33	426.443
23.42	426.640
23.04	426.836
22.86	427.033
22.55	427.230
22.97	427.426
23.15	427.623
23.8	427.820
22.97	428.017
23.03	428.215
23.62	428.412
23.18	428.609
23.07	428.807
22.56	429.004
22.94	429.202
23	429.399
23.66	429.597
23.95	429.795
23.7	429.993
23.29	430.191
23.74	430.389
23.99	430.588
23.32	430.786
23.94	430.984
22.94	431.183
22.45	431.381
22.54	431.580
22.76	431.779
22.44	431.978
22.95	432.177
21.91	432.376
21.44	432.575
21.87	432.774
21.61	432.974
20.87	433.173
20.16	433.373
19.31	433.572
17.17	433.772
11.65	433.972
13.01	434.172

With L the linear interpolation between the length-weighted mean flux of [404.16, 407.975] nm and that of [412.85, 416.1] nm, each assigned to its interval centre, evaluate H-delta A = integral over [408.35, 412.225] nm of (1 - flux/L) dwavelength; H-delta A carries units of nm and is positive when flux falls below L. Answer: 0.45 nm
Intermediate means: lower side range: 23.9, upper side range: 23.6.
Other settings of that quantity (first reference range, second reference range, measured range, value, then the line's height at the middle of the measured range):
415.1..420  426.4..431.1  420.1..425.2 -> 0.05 nm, 23.5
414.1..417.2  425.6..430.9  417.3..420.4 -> 0.02 nm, 23.7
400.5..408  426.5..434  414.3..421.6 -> -0.14 nm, 23.2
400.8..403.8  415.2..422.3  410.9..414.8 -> 0.10 nm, 23.8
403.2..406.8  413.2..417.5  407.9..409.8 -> 0.11 nm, 24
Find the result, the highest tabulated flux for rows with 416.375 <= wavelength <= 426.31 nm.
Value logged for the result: 24.09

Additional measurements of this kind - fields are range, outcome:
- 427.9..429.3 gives 23.62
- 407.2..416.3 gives 24.29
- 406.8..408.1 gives 23.92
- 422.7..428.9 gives 23.8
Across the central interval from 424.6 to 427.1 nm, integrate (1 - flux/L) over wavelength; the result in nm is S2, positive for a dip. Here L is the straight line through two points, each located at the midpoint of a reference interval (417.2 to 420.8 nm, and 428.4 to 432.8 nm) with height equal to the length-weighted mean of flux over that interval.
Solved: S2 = 0.01 nm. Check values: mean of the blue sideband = 23.5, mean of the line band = 23.2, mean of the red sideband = 23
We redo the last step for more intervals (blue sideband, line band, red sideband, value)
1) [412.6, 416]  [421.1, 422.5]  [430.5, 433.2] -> -0.02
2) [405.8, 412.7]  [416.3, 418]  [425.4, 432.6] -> -0.10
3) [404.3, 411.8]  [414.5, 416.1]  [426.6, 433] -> -0.09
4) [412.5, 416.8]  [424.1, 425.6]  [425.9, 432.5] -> 0.01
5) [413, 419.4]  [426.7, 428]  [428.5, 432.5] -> 0.01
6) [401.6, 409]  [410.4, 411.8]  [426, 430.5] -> 0.13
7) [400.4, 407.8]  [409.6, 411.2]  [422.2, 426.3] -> 0.36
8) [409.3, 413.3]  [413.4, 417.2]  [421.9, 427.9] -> -0.34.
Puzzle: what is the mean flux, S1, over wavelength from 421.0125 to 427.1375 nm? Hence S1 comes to 23.2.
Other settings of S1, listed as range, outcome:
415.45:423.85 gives 23.5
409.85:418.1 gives 22.7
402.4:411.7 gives 22.8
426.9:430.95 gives 23.3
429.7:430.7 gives 23.7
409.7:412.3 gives 20.3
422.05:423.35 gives 23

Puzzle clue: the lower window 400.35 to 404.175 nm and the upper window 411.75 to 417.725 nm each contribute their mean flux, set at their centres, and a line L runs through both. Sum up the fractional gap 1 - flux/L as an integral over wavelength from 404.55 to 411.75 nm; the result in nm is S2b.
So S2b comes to 0.49 nm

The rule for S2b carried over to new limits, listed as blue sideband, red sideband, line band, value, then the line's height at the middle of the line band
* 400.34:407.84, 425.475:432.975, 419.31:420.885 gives 0.00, 23.4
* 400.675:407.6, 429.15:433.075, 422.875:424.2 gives 0.00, 23.2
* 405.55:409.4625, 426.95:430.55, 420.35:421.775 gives -0.01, 23.3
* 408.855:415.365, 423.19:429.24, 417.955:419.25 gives -0.05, 22.6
